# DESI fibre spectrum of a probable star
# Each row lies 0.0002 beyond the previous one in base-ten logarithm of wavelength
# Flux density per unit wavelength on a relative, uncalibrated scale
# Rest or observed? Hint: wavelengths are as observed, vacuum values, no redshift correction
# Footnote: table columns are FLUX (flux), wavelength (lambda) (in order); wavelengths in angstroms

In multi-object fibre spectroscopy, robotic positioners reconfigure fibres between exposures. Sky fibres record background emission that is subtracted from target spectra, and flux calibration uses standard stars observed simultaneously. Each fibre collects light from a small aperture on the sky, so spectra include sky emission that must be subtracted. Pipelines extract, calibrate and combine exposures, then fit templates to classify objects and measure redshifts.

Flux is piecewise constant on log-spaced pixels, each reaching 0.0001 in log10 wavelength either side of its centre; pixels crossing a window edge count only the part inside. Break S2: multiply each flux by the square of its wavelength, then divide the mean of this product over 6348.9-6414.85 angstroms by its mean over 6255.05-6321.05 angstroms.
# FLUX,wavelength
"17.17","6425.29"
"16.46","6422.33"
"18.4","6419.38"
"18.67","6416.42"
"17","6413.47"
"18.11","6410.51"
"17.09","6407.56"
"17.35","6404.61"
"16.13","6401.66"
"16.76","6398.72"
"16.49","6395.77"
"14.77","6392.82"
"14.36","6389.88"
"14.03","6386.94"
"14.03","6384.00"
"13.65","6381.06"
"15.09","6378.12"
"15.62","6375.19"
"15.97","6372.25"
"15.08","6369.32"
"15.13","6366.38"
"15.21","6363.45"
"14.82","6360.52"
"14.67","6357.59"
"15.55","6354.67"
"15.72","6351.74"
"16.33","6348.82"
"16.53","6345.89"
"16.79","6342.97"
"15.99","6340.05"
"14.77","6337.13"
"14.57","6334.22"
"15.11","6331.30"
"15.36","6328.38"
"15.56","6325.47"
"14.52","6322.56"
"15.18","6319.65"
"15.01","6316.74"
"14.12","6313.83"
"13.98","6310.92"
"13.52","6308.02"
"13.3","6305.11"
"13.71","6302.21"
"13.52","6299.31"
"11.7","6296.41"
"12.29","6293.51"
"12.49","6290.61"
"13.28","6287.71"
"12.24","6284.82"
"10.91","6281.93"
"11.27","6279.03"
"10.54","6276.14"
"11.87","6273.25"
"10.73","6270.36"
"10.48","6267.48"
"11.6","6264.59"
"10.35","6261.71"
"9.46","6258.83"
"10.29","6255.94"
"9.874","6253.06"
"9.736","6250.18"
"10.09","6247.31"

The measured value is 1.31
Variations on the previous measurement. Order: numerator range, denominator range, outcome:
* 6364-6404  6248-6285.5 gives 1.48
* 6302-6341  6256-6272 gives 1.42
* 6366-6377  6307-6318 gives 1.11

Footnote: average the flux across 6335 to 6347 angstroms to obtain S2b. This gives 15.9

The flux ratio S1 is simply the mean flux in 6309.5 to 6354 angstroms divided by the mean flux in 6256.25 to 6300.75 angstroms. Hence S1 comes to 1.33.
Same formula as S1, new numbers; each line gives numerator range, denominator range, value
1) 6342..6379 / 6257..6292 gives 1.38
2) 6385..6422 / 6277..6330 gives 1.23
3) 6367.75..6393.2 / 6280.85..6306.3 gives 1.17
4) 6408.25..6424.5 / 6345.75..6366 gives 1.14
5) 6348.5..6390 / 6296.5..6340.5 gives 1.04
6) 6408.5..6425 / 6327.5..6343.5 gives 1.15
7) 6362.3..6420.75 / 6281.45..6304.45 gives 1.26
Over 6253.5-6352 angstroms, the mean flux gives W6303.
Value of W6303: 13.3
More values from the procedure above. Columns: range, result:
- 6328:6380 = 15.4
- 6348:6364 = 15.4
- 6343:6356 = 16.1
